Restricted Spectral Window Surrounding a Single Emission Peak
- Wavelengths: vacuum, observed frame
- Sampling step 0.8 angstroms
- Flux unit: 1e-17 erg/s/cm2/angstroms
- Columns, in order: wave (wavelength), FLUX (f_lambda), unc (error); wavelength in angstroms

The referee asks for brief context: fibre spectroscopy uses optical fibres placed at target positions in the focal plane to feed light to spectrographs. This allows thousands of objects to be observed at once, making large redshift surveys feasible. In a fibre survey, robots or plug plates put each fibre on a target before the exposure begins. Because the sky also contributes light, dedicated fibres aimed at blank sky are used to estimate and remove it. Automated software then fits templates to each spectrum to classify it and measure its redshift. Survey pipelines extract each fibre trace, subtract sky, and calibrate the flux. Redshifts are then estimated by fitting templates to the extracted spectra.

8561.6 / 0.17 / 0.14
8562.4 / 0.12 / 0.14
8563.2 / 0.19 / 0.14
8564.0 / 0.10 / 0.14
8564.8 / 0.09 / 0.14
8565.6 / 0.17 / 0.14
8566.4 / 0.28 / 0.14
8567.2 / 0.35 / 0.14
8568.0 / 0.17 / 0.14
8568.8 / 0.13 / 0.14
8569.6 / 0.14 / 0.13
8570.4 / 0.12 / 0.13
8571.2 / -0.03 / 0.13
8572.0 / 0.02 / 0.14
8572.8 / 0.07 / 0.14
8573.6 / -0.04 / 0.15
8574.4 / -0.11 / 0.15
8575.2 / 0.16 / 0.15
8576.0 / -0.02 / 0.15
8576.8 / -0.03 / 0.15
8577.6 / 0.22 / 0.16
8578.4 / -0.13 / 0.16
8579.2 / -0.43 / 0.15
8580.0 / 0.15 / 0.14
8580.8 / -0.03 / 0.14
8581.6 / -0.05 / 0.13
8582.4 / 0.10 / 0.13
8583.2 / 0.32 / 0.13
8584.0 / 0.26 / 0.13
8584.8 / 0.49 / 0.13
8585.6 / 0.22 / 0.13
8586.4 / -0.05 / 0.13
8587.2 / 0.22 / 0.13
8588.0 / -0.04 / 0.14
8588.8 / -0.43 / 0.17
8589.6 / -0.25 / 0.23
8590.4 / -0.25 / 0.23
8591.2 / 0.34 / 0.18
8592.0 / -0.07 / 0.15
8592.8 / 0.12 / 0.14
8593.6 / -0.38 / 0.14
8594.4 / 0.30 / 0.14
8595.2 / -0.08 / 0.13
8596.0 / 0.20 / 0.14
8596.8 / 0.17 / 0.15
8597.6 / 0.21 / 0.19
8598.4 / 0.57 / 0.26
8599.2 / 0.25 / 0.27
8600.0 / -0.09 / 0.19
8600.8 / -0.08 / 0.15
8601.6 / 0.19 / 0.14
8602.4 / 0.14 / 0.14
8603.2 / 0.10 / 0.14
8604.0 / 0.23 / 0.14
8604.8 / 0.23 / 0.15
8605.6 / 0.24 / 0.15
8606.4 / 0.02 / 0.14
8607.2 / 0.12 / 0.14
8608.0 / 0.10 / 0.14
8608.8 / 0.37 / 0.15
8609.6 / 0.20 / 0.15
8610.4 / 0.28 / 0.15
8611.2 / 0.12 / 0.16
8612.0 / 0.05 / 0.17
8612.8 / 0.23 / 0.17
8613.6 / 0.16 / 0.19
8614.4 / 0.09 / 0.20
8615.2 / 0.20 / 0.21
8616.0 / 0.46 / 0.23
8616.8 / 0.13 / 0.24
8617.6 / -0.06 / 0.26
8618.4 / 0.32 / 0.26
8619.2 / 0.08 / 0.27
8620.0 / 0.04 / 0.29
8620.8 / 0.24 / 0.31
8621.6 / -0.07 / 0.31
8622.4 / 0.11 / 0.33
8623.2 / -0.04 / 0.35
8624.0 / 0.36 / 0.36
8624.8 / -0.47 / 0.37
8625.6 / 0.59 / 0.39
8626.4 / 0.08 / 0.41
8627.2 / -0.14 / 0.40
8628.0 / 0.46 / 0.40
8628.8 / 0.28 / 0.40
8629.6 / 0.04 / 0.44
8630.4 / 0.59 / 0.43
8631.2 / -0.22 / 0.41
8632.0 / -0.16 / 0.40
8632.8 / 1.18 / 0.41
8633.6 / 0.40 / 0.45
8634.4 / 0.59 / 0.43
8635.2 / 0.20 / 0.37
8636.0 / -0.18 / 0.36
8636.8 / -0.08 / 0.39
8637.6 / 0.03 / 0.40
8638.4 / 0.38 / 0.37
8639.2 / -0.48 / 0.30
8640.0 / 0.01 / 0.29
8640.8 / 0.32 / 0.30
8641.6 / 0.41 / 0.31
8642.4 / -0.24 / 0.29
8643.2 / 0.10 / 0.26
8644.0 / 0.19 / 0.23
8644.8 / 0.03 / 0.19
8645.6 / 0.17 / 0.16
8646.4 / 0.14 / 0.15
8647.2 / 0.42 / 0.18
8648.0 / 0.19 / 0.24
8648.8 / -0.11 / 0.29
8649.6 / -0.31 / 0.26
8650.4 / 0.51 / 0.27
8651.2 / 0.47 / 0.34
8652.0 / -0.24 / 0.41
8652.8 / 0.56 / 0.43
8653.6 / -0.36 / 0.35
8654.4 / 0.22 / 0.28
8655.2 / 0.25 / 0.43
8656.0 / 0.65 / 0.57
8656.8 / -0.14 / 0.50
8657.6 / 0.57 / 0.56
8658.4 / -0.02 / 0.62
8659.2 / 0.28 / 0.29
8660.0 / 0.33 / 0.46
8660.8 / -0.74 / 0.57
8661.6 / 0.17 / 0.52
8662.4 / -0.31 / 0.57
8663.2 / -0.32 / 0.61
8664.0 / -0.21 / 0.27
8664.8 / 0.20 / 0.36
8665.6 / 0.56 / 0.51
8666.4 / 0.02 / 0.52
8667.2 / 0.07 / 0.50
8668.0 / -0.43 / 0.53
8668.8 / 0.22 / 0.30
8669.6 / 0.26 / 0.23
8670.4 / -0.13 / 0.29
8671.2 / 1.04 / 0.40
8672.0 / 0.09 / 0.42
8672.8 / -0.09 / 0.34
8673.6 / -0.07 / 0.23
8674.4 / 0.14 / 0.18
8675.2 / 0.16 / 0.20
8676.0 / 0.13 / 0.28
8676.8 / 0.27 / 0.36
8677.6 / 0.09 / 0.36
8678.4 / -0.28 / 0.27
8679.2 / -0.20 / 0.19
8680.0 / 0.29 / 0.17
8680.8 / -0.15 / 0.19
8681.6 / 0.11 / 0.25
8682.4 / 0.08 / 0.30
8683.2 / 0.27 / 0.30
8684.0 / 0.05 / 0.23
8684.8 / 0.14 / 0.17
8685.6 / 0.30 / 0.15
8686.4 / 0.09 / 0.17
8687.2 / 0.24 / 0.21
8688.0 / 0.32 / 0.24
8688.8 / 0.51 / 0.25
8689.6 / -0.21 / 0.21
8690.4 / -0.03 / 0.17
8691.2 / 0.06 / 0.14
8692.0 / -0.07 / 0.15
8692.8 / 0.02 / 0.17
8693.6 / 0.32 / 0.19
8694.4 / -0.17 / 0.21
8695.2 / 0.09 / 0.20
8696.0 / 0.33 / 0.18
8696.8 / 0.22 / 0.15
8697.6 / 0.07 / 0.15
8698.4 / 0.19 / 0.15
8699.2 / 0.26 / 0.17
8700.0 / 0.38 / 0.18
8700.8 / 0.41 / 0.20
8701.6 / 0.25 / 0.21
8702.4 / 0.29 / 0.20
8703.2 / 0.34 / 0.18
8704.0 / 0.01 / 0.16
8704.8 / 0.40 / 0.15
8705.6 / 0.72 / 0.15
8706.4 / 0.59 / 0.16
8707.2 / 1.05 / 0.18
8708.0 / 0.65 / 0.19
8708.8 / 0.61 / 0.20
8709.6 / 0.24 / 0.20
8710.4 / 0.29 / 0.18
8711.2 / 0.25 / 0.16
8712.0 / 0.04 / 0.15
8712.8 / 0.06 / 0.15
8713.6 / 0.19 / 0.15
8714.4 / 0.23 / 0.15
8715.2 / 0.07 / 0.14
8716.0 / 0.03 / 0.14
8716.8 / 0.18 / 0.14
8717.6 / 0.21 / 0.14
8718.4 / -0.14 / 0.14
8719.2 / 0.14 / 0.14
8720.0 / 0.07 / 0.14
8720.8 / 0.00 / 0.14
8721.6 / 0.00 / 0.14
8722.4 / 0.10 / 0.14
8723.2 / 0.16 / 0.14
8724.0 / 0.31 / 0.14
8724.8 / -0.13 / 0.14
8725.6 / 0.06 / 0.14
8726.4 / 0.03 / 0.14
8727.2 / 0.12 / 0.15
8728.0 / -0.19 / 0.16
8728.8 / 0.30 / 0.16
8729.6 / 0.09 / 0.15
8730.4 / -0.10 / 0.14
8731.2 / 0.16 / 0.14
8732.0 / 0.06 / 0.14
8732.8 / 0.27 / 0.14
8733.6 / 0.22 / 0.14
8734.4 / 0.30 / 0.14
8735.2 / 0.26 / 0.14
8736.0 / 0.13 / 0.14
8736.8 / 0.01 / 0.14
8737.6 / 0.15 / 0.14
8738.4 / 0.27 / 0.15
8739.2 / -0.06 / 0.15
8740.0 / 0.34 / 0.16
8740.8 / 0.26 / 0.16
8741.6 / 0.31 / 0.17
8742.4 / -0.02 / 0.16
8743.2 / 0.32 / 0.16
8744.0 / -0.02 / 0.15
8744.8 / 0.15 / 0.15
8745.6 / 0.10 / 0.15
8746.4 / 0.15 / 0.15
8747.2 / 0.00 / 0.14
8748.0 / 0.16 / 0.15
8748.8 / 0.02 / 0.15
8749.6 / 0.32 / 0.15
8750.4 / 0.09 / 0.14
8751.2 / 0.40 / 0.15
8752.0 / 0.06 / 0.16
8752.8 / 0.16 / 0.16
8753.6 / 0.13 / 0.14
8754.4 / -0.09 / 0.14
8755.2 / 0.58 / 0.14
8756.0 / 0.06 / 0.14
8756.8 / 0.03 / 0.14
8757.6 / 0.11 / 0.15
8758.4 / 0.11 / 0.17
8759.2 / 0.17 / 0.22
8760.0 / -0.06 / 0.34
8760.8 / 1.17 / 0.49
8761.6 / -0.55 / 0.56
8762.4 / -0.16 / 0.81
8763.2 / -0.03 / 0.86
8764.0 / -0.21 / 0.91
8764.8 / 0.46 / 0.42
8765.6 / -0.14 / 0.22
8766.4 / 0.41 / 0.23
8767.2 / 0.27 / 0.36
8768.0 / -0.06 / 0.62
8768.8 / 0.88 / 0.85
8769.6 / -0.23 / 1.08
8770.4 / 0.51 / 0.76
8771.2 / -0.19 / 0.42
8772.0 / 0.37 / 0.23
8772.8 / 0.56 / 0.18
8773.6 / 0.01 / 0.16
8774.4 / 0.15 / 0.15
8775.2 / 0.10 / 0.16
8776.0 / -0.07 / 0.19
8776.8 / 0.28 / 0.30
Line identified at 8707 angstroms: H-gamma 4340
